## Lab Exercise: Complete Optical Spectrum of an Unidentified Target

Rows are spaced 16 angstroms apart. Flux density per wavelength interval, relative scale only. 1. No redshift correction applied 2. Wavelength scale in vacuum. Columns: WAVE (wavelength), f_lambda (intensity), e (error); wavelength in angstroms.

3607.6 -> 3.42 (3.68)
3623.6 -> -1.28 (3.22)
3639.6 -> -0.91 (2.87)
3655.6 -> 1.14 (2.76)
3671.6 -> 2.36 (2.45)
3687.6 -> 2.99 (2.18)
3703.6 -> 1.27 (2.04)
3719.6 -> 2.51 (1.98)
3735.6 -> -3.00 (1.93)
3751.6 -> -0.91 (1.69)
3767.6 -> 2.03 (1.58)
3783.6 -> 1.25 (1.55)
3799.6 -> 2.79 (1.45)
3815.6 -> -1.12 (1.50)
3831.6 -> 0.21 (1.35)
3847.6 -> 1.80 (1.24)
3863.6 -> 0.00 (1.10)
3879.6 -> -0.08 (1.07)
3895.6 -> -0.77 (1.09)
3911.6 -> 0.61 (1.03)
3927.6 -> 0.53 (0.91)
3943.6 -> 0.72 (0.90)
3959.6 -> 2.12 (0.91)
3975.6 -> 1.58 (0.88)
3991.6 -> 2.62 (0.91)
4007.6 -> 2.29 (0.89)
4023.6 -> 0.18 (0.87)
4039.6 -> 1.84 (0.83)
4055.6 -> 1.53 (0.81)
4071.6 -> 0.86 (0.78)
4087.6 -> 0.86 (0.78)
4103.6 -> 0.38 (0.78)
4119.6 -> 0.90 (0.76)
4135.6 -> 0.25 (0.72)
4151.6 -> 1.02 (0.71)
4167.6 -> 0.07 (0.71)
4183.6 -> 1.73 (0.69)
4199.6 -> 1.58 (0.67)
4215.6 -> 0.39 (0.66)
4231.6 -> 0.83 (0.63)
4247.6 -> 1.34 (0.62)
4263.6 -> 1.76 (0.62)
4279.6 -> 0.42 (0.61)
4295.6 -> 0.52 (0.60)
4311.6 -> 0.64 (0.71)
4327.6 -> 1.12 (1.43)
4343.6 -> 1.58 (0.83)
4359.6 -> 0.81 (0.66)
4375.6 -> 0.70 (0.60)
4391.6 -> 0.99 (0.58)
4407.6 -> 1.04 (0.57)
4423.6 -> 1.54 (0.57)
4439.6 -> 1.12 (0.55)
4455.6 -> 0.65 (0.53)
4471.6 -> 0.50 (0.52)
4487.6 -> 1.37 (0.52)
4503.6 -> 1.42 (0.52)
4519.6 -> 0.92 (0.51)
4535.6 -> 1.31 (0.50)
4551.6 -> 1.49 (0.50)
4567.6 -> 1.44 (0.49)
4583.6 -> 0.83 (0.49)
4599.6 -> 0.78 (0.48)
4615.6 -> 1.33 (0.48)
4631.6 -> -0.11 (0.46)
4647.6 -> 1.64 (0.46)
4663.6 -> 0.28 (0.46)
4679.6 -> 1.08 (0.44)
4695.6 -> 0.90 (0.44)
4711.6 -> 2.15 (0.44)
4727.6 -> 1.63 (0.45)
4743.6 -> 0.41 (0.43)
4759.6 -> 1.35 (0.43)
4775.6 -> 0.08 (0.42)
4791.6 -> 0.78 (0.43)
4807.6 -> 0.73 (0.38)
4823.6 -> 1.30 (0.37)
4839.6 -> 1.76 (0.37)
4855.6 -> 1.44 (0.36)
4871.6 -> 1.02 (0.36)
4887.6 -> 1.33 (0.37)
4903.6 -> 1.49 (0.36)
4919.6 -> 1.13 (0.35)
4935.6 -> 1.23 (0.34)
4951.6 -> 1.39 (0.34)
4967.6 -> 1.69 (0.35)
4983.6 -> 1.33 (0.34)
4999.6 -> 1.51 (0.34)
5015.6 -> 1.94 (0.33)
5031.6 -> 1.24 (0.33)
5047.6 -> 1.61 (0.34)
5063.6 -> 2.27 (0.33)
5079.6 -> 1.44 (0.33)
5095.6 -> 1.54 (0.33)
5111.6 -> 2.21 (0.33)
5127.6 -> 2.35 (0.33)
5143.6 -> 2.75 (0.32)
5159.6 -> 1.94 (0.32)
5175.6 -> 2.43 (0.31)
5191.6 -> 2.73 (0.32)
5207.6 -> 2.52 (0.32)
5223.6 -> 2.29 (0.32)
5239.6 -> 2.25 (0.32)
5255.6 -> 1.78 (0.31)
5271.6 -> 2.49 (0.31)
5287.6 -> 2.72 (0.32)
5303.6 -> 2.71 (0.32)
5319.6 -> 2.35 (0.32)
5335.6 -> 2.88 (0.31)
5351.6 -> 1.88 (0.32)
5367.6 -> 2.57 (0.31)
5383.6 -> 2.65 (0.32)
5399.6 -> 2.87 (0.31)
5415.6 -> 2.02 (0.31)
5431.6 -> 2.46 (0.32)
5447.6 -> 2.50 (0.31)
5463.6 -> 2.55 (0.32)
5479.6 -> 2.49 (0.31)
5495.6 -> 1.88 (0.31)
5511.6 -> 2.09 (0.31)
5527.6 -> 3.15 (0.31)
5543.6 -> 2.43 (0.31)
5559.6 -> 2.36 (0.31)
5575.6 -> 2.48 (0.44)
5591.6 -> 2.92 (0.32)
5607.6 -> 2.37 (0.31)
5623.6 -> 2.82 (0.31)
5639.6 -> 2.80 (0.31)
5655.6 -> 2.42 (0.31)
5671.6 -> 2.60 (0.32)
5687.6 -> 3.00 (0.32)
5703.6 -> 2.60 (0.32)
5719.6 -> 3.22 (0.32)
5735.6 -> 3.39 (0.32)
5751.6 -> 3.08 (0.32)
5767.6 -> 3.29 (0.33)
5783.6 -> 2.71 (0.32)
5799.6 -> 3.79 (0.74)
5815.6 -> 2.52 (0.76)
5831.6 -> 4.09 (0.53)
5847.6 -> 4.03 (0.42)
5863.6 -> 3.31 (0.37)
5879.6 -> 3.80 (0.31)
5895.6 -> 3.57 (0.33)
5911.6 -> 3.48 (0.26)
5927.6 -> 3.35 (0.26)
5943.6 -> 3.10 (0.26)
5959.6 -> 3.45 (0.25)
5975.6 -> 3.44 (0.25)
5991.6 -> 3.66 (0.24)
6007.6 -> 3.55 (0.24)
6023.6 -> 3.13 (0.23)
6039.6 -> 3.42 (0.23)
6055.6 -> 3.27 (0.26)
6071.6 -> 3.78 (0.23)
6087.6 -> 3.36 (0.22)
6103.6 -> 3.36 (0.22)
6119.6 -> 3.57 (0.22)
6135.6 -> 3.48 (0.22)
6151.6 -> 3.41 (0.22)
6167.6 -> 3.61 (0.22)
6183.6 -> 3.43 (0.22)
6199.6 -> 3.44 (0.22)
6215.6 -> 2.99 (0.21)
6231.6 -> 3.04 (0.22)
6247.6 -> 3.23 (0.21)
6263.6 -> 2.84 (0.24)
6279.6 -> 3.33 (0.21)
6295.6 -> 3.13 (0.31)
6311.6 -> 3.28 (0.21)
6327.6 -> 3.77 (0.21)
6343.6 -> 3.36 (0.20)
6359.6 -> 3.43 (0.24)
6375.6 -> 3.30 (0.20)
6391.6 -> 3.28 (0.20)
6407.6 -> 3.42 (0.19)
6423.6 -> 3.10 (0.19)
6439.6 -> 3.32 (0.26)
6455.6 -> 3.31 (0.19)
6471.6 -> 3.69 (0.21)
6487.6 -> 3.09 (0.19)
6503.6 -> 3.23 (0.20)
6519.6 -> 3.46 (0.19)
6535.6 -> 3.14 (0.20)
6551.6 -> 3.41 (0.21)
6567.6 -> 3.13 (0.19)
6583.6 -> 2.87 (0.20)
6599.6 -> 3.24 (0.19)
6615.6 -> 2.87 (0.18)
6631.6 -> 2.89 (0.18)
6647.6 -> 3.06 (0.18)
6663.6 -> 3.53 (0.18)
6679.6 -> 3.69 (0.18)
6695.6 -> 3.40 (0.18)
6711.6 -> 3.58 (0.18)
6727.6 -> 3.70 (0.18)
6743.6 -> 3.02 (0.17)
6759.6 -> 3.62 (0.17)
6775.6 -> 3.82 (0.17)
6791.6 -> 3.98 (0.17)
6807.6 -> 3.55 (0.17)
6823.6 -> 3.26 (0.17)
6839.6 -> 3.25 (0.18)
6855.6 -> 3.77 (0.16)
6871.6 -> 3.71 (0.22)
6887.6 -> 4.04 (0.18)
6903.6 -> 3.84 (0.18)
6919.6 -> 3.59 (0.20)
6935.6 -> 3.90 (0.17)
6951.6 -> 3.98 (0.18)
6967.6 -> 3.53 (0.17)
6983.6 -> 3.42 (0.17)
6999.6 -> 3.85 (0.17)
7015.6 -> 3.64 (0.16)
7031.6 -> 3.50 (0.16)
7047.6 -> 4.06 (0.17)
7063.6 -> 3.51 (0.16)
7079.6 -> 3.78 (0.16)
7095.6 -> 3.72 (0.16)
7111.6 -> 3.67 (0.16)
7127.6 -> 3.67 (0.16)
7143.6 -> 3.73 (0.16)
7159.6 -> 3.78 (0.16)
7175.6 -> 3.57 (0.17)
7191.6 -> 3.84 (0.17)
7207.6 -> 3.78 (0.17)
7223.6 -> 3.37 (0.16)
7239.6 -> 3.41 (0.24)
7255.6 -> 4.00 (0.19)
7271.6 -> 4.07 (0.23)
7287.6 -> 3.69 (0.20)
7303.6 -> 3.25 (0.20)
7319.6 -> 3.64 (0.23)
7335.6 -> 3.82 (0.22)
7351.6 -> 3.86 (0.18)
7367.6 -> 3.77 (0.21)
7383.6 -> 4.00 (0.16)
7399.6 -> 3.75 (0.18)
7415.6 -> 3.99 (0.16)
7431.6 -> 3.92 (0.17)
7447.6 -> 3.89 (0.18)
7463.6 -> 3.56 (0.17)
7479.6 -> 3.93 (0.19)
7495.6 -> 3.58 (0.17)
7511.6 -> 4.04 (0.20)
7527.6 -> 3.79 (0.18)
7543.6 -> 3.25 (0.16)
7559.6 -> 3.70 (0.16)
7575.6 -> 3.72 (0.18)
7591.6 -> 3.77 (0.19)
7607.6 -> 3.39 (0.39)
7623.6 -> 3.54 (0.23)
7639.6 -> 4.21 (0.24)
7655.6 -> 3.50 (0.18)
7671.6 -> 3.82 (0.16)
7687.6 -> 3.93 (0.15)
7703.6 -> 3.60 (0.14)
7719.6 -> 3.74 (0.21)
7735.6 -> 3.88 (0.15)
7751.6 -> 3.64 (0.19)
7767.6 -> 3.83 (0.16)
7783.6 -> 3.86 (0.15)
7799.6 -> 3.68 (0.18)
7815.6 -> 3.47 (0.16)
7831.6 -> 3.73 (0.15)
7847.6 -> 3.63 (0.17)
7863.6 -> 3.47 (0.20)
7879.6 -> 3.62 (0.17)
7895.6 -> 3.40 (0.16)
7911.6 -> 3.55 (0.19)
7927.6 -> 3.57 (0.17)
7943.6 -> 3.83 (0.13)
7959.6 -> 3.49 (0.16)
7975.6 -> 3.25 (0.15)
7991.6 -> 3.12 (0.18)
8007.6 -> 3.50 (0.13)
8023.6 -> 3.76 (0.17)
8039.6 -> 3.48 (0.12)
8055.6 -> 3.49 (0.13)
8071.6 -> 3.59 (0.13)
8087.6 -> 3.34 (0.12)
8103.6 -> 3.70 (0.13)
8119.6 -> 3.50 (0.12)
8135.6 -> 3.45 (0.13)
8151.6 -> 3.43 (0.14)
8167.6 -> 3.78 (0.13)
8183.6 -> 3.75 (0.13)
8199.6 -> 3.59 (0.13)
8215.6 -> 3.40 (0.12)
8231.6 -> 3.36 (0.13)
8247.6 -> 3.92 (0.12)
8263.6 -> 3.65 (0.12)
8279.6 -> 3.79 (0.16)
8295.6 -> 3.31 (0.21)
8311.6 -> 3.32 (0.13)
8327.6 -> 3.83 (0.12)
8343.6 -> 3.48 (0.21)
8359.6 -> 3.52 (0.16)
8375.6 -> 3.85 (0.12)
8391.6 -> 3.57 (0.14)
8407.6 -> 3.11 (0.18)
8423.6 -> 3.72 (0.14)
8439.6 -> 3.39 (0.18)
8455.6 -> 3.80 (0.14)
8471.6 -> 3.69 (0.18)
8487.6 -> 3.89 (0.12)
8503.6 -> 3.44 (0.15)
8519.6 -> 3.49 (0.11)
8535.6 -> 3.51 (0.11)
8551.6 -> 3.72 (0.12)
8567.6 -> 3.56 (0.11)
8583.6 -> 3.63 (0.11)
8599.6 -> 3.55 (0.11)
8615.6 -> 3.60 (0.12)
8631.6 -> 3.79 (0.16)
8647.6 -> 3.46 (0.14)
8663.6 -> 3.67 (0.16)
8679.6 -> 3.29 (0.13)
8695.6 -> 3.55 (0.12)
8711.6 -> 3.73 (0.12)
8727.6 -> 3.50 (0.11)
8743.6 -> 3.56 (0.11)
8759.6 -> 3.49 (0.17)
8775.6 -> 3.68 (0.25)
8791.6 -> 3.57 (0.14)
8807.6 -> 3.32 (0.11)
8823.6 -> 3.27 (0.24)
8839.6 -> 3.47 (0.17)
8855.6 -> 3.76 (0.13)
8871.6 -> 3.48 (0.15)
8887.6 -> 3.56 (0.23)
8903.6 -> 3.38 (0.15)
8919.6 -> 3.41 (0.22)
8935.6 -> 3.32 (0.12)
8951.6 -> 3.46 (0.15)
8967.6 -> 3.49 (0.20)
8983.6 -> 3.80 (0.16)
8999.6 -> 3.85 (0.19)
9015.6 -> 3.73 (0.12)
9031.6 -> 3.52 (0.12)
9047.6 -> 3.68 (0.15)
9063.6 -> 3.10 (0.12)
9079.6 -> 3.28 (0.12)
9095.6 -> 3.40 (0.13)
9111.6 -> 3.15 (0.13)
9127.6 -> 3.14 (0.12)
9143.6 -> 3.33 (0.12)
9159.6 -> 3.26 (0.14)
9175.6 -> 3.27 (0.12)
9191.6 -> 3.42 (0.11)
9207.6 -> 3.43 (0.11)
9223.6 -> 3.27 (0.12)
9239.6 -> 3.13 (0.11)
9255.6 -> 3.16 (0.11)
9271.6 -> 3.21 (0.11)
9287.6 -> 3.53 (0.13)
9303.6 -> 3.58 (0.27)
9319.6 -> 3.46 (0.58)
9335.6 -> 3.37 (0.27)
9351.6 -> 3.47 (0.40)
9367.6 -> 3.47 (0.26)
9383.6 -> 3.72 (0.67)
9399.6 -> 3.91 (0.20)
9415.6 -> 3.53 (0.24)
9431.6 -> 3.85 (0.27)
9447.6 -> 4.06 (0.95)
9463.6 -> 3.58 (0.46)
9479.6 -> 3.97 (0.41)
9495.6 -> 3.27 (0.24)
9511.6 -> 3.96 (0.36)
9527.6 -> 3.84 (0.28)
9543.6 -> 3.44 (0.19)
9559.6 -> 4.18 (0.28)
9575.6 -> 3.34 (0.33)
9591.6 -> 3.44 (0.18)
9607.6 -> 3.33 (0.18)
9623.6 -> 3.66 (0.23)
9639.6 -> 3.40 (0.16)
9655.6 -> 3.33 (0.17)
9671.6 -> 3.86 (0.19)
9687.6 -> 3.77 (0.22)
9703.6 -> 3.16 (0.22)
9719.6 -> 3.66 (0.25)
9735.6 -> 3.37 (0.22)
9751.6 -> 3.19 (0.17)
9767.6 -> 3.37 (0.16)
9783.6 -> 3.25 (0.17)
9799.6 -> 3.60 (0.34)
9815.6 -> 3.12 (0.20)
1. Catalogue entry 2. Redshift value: 0.280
